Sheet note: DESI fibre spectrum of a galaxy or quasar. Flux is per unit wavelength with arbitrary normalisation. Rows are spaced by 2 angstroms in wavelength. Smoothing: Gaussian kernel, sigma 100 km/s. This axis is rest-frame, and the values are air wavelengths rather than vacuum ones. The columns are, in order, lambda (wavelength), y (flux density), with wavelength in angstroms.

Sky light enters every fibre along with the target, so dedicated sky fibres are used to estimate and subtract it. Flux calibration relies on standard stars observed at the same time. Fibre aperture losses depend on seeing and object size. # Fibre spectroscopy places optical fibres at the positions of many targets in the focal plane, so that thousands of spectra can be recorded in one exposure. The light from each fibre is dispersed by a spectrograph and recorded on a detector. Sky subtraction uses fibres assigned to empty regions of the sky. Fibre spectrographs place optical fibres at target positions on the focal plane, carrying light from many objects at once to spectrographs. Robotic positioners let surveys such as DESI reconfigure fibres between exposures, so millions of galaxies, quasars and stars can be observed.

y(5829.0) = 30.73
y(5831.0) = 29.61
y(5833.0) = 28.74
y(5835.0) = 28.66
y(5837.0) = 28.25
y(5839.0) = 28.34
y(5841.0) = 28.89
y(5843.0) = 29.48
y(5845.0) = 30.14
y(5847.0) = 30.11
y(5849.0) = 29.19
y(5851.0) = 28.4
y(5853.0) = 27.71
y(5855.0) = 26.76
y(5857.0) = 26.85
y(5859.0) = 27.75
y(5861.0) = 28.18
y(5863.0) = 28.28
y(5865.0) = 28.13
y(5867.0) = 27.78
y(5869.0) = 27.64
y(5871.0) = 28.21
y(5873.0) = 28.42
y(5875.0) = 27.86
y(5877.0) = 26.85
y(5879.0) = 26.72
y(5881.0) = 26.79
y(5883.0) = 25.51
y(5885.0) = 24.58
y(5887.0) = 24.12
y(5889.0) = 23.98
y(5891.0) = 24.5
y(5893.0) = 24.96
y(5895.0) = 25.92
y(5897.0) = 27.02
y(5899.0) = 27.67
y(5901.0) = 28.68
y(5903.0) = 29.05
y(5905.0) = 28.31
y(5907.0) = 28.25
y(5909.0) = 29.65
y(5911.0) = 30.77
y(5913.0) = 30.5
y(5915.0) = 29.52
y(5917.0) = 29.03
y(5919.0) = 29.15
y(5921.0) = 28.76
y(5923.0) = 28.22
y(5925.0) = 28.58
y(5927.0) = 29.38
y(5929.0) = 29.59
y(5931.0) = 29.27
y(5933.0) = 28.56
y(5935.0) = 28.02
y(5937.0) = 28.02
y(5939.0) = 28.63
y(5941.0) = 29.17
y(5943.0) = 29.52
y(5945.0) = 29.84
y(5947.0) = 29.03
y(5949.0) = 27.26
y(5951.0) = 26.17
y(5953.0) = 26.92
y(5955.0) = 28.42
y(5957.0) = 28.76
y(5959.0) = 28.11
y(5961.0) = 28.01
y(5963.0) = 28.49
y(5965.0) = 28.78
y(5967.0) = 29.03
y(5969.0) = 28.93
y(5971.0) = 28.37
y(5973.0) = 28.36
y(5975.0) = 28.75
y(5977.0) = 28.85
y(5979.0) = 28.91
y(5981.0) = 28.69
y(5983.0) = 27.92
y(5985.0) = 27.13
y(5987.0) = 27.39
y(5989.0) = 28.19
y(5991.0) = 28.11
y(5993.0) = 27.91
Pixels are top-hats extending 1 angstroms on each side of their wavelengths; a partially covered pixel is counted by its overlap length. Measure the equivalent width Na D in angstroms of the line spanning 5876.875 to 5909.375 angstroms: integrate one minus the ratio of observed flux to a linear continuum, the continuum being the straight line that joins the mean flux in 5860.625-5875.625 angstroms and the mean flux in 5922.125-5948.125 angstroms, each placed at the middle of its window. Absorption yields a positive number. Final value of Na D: 2.09 angstroms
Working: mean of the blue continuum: 28.1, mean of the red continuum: 28.9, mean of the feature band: 26.6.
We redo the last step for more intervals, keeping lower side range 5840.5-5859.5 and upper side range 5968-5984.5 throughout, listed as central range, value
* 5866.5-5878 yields 0.30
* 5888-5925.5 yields 0.69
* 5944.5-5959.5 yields 0.29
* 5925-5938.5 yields -0.11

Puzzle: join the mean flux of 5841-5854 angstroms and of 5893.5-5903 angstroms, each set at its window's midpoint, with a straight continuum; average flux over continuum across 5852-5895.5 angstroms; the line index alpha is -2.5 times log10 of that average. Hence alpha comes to 0.06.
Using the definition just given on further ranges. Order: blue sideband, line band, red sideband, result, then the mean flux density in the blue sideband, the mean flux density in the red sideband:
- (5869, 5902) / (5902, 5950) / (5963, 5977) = -0.06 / 26.4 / 28.7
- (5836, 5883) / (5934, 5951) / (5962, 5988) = -0.01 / 28.1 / 28.4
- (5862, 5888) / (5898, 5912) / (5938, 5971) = -0.05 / 27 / 28.4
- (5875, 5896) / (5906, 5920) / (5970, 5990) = -0.13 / 25.5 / 28.3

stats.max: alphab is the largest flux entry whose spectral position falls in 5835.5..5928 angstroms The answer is 30.77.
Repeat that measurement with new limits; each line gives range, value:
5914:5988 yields 29.84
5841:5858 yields 30.14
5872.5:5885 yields 28.42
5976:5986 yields 28.91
